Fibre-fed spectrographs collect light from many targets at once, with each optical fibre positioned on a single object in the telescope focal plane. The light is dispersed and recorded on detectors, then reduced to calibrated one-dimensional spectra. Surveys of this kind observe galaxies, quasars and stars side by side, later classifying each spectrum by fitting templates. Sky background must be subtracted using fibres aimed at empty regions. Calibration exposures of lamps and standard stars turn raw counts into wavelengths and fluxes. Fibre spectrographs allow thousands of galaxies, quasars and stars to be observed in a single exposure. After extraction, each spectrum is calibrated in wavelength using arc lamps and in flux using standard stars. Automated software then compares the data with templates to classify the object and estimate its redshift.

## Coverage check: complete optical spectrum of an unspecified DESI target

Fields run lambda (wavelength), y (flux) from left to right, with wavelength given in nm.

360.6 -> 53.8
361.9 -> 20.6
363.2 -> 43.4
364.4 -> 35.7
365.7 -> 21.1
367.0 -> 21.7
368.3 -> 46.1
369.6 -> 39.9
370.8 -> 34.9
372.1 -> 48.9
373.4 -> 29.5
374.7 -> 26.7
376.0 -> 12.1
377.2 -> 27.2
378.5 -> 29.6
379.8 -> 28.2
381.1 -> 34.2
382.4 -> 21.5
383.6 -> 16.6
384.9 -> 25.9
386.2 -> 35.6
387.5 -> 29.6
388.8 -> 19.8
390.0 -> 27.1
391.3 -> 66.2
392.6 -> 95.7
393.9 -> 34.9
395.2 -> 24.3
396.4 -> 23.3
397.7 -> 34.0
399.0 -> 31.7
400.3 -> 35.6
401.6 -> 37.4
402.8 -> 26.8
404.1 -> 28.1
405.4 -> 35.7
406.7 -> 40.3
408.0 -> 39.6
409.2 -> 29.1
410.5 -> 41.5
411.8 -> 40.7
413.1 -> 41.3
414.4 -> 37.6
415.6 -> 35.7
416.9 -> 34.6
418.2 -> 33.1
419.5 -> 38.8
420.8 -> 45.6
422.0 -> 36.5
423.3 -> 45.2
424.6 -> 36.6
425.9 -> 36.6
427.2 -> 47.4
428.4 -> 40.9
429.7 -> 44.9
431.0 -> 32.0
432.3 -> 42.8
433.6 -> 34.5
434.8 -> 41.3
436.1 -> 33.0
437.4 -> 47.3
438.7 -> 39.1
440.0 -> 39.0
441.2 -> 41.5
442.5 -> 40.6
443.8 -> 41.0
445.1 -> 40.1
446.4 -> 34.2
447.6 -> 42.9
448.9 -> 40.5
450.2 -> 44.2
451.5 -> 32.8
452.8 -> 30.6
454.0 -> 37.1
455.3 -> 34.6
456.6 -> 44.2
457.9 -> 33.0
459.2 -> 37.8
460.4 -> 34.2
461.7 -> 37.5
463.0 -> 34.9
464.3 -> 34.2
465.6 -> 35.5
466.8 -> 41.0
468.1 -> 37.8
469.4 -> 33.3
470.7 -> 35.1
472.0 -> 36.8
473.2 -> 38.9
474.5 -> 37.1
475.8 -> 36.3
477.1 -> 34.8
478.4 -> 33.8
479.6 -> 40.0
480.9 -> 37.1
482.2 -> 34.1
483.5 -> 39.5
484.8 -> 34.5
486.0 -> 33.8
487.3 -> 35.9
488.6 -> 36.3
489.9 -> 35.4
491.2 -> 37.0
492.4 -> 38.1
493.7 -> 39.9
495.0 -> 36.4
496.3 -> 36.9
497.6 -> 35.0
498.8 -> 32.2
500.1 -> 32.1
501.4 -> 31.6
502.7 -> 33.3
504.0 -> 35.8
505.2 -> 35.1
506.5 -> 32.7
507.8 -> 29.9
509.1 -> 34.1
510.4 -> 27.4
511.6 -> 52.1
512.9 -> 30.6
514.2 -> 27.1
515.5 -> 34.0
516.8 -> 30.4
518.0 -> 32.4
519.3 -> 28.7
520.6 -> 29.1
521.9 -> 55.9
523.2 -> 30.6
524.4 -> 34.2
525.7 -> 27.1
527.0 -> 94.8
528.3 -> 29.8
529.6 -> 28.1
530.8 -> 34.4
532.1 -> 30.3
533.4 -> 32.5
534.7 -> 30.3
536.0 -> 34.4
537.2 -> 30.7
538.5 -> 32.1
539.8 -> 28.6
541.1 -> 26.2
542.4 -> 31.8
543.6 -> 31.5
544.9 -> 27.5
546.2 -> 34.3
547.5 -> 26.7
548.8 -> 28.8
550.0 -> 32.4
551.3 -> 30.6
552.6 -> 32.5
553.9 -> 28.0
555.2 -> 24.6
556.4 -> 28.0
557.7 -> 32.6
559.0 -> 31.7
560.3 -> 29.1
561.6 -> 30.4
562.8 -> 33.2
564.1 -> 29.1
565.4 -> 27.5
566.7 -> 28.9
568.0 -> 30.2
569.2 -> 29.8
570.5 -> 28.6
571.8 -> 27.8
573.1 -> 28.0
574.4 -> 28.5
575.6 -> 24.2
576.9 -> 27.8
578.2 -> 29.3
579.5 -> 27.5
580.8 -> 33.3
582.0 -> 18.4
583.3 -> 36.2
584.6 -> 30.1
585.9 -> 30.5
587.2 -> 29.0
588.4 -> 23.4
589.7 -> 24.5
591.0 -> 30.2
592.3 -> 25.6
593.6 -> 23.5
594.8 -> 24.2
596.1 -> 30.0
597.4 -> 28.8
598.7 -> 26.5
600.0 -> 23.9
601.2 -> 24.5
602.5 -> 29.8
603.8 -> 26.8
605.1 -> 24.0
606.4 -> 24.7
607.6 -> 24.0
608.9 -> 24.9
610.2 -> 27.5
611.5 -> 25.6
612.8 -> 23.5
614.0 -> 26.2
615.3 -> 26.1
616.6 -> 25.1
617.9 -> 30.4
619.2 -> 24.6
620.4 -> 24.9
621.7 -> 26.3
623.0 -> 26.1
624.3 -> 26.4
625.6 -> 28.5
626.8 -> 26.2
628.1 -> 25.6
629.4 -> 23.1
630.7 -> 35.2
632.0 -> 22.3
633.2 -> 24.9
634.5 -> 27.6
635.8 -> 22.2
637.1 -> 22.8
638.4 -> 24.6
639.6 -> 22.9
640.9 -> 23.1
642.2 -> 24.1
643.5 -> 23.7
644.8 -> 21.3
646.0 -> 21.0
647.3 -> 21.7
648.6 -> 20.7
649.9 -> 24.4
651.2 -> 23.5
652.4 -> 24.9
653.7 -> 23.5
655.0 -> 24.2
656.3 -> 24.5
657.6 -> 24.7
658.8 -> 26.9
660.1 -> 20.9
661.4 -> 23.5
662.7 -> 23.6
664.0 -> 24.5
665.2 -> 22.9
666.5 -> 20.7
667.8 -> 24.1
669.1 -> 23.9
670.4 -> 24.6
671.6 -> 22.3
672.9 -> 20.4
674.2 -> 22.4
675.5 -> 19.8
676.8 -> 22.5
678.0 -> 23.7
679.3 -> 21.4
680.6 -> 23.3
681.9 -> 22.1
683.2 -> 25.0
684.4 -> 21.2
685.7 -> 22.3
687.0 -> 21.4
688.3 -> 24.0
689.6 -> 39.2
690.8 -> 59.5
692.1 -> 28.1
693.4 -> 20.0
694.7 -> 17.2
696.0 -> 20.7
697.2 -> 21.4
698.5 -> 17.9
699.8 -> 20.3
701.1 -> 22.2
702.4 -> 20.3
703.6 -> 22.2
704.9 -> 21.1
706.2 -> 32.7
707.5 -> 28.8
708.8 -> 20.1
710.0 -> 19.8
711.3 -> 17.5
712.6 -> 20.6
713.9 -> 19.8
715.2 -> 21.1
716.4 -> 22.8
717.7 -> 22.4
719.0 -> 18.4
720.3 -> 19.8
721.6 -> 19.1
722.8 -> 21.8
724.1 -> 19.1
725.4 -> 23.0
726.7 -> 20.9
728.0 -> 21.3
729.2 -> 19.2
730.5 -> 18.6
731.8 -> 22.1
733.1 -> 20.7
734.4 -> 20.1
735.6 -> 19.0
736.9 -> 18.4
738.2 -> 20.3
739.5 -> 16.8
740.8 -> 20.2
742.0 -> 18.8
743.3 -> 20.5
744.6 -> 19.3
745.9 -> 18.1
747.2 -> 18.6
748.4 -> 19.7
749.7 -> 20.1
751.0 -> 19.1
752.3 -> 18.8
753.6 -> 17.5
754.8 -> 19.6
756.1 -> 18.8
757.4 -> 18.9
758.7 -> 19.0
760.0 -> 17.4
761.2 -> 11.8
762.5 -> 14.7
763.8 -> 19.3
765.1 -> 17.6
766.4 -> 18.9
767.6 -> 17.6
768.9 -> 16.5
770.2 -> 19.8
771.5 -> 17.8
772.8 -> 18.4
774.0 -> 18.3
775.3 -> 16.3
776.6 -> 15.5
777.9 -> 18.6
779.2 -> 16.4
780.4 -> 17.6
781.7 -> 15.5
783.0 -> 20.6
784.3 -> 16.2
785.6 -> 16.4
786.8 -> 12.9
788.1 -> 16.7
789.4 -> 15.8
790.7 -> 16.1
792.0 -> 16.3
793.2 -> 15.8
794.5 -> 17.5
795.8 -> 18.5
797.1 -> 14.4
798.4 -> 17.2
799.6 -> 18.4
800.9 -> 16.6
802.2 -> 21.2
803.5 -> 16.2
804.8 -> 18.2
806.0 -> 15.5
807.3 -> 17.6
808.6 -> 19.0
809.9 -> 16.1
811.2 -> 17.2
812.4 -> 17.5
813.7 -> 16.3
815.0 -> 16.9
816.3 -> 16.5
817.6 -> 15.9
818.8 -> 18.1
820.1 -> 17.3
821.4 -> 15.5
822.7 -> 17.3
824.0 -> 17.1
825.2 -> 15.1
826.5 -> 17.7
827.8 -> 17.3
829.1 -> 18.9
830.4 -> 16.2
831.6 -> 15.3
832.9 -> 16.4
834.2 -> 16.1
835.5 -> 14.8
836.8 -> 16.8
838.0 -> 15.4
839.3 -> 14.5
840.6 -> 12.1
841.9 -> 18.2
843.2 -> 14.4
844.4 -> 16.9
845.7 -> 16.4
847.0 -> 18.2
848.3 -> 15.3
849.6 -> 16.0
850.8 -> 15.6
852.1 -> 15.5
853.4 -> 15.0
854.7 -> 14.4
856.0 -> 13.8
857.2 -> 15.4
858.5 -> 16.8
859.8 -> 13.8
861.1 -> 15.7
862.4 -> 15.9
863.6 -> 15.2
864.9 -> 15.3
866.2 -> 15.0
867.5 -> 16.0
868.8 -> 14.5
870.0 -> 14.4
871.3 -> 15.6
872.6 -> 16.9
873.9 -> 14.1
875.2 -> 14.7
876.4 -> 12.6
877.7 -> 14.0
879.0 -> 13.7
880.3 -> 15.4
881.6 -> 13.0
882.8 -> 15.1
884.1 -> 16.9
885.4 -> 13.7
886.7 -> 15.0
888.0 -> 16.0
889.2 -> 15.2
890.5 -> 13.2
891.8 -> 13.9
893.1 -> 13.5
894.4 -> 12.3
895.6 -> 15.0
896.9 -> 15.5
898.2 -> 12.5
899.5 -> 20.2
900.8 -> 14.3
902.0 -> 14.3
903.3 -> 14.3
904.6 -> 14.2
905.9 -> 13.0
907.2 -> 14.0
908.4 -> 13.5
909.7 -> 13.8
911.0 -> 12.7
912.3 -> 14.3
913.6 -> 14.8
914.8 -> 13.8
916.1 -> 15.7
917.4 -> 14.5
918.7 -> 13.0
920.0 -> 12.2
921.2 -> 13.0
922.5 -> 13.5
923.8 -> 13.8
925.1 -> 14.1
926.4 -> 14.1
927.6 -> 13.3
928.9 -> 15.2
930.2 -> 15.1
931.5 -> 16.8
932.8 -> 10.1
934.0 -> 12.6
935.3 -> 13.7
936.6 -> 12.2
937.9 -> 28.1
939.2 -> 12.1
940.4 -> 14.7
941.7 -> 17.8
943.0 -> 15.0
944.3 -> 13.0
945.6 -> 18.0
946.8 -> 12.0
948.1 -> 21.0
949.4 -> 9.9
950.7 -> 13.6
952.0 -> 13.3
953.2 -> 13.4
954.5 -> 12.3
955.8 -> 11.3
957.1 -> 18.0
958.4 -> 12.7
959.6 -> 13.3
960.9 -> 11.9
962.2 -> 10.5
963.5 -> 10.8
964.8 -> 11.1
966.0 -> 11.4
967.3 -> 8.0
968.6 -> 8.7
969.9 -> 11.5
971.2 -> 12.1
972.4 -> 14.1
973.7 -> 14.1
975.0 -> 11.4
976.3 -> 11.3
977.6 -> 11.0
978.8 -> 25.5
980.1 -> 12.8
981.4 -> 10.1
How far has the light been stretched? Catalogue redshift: 0.051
